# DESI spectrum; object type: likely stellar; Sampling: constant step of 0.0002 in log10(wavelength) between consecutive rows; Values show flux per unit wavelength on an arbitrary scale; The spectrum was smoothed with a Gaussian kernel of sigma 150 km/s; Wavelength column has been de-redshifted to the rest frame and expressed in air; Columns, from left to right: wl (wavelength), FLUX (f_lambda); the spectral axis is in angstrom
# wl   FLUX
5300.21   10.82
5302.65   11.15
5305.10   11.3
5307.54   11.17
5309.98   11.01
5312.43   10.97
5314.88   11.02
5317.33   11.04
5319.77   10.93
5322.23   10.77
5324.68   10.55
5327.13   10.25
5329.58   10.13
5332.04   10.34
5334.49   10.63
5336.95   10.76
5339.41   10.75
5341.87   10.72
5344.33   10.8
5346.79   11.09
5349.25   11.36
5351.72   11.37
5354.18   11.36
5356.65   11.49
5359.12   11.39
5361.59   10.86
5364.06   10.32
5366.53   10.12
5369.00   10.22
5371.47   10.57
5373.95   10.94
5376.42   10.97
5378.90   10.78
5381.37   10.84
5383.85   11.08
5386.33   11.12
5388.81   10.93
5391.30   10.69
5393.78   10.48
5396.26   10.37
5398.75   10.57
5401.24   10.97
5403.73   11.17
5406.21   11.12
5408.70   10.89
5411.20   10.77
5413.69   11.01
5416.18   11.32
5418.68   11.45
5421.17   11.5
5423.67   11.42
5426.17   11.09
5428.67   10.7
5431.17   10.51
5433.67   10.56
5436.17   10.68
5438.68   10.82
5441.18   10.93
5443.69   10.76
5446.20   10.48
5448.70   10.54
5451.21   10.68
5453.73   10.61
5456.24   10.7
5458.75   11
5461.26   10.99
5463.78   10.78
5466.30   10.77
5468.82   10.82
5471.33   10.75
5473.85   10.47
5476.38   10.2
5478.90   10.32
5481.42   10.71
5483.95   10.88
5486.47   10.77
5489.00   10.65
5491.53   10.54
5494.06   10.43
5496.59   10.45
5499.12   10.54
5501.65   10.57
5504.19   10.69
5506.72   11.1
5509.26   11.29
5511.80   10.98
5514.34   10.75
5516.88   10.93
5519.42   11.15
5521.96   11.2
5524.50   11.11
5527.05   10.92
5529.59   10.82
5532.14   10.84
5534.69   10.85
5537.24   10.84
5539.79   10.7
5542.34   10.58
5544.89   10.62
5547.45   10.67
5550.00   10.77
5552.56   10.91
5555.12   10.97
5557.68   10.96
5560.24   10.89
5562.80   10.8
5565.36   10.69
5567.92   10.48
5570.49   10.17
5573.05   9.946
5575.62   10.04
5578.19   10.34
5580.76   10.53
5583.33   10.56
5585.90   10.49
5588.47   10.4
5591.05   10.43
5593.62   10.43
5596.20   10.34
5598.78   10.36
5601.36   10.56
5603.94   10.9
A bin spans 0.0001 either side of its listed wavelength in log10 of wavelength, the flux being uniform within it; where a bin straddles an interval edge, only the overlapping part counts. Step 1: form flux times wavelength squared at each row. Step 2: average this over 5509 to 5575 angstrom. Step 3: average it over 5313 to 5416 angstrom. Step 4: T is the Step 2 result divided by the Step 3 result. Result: 1.06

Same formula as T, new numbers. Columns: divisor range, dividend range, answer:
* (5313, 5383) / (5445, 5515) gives 1.04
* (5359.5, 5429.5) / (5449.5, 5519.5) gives 1.02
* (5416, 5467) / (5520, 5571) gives 1.03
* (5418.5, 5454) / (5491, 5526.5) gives 1.03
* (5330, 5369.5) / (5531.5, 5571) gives 1.07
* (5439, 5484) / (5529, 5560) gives 1.04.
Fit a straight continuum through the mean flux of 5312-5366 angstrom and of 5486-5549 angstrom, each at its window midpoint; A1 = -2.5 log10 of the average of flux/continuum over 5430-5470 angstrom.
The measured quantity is 0.01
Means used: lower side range 10.8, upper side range 10.8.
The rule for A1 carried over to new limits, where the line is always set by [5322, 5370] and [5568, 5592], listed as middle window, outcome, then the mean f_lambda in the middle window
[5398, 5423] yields -0.04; 11.1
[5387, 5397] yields 0.00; 10.7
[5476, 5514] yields -0.02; 10.7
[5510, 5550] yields -0.05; 10.9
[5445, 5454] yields 0.00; 10.6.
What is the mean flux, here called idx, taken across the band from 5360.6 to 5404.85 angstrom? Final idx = 10.7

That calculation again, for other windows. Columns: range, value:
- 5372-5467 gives 10.9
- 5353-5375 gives 10.8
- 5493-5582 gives 10.7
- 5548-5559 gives 10.9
